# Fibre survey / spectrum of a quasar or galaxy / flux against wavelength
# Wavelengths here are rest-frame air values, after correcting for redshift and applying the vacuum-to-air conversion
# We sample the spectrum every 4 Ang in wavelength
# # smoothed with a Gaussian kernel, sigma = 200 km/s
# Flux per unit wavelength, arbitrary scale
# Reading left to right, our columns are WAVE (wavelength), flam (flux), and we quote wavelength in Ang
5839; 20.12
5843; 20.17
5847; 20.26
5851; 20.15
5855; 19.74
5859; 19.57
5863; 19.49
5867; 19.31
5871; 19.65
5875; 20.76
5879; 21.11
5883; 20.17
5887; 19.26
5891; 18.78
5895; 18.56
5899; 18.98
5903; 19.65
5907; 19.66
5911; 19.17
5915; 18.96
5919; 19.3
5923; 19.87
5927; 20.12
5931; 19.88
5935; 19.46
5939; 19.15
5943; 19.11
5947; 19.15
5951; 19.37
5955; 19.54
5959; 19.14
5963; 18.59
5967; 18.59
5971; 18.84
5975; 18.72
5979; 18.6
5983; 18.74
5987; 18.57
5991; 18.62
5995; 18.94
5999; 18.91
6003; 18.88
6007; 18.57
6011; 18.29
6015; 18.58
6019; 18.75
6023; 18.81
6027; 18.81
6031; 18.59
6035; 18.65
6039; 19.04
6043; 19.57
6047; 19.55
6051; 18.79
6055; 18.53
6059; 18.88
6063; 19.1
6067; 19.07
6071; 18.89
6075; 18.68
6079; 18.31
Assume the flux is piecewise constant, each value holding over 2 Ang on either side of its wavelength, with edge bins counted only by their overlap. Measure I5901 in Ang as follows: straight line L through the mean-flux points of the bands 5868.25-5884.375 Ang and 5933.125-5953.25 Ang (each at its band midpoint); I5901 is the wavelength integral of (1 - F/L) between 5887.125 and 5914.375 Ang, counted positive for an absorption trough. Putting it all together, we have 1.1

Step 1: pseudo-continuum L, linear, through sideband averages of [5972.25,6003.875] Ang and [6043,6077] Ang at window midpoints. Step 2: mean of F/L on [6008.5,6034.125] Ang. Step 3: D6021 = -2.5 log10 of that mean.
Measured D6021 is 0.01 mag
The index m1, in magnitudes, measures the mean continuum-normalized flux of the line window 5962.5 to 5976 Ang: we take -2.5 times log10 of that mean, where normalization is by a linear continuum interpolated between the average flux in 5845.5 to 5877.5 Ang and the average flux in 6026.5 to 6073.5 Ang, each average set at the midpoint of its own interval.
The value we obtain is 0.038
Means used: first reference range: 19.9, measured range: 18.7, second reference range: 19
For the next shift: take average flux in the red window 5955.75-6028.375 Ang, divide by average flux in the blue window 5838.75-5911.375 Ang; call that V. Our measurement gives 1.0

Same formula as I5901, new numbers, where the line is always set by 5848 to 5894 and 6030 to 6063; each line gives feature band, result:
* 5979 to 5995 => 0.48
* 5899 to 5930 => 0.13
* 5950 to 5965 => 0.19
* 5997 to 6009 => 0.24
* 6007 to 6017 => 0.35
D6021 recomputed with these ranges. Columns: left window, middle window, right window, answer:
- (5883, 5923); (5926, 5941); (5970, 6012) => -0.032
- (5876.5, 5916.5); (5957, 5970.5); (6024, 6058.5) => 0.025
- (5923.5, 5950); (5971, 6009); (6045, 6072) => 0.031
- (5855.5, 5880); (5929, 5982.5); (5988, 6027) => 0.005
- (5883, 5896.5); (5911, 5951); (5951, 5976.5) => -0.024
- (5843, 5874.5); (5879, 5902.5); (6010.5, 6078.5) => 0.017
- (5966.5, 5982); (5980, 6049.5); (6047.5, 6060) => -0.003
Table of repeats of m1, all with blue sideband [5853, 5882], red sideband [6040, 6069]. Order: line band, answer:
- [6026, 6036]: 0.03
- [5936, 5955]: 0.02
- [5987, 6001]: 0.03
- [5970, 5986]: 0.04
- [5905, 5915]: 0.02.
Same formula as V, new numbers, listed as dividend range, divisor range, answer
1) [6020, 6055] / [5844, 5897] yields 0.96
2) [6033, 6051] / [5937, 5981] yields 1.01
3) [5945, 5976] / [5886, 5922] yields 0.99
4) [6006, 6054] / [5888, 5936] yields 0.97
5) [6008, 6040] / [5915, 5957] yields 0.96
